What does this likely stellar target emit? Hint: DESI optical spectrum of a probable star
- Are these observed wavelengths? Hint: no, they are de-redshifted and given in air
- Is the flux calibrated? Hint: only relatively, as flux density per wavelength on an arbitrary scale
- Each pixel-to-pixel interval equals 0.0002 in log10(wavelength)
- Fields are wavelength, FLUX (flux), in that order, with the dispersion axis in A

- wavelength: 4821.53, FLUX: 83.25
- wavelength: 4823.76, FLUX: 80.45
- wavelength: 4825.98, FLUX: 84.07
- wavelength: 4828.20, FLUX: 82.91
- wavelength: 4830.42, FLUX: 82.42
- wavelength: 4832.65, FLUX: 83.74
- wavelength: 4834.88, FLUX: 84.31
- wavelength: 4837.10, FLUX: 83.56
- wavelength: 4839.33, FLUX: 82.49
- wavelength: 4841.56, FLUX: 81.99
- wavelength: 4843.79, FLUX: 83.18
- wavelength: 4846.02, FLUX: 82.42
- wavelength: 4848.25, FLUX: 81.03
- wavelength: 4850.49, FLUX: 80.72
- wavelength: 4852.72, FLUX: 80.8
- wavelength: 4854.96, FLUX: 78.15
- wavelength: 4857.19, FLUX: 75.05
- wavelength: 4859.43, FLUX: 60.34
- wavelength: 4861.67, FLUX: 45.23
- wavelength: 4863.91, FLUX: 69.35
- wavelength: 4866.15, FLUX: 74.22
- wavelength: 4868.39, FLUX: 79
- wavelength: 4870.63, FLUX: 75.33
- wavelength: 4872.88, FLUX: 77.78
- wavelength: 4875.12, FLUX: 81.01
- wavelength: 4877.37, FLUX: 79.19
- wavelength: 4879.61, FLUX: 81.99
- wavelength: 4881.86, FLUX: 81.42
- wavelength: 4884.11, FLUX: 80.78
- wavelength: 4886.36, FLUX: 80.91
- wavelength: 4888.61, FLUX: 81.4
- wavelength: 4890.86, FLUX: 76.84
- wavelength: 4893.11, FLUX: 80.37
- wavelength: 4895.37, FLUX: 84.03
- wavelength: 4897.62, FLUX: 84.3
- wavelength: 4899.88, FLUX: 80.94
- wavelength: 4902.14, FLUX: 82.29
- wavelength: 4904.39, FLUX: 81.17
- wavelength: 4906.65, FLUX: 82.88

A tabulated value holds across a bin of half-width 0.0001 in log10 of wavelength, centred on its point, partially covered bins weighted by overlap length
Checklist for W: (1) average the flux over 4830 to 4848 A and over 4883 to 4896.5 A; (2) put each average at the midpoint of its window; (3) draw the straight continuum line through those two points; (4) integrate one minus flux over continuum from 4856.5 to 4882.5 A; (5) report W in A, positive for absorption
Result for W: 2.7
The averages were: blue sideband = 82.9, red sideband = 80.7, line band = 73.2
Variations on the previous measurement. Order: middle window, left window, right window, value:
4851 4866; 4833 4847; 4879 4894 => 2.4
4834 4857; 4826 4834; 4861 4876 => -0.8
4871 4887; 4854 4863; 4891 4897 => -1.3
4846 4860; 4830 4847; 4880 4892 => 0.9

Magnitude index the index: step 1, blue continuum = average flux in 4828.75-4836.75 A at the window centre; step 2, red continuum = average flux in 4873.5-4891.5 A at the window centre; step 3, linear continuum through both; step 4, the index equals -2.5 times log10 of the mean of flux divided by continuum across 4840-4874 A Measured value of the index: 0.10 mag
